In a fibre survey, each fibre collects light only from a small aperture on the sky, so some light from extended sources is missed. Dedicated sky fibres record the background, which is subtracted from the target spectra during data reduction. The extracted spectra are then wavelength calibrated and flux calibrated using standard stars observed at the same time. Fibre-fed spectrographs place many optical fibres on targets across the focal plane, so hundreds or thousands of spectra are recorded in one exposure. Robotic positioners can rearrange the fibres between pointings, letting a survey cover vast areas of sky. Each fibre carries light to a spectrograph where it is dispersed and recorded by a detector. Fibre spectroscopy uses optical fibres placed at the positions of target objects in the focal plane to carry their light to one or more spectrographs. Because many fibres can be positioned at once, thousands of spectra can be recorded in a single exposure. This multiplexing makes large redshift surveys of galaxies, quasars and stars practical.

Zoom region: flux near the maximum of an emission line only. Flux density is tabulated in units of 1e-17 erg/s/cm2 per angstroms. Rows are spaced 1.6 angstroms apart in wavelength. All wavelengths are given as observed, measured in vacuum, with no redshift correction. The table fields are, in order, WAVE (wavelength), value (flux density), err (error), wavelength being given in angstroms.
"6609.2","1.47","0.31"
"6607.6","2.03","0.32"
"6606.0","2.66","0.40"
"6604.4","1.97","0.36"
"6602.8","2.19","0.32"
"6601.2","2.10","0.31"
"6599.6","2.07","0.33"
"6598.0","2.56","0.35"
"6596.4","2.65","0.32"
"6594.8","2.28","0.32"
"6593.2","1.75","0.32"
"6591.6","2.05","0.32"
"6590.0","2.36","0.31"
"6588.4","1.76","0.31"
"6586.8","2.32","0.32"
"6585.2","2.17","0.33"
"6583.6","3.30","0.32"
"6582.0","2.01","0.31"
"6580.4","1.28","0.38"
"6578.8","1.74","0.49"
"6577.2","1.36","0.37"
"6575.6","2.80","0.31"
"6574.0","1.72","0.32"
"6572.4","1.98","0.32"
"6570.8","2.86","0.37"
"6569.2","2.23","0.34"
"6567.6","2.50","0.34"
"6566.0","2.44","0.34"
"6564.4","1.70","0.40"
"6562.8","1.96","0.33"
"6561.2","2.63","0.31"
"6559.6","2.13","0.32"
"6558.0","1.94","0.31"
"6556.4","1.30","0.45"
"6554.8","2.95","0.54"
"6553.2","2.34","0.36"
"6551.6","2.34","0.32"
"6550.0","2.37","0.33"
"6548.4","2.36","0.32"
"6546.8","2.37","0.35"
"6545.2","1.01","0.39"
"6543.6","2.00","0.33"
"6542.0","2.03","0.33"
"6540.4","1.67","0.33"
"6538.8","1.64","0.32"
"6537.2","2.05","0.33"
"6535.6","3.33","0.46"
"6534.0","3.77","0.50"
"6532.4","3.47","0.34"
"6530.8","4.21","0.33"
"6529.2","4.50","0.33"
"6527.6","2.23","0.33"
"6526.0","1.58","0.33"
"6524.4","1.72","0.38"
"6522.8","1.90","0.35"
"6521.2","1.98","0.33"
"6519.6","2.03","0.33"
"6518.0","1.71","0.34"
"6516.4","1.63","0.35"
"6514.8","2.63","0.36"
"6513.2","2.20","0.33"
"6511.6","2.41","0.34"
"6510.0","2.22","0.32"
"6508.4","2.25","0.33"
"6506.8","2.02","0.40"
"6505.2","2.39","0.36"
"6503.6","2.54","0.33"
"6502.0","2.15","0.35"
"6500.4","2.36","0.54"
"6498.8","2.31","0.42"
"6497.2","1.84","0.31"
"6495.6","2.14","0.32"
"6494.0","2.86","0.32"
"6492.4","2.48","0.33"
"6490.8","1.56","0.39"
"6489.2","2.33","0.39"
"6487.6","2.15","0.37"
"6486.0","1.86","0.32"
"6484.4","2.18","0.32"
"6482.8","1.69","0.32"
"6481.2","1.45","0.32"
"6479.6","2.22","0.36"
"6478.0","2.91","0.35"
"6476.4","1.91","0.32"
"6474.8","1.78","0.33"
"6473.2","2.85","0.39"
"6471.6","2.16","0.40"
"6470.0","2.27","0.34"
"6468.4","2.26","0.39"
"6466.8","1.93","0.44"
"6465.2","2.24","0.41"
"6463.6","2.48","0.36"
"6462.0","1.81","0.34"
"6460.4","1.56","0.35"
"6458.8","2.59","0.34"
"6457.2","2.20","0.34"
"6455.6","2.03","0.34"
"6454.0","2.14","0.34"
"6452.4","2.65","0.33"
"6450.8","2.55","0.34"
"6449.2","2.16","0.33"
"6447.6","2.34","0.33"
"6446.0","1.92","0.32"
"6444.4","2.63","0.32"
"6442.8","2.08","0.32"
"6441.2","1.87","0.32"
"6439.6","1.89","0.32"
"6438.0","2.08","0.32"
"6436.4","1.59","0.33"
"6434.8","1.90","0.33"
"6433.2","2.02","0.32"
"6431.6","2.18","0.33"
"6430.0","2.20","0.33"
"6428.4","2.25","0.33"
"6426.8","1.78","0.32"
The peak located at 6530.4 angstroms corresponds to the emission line H-beta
